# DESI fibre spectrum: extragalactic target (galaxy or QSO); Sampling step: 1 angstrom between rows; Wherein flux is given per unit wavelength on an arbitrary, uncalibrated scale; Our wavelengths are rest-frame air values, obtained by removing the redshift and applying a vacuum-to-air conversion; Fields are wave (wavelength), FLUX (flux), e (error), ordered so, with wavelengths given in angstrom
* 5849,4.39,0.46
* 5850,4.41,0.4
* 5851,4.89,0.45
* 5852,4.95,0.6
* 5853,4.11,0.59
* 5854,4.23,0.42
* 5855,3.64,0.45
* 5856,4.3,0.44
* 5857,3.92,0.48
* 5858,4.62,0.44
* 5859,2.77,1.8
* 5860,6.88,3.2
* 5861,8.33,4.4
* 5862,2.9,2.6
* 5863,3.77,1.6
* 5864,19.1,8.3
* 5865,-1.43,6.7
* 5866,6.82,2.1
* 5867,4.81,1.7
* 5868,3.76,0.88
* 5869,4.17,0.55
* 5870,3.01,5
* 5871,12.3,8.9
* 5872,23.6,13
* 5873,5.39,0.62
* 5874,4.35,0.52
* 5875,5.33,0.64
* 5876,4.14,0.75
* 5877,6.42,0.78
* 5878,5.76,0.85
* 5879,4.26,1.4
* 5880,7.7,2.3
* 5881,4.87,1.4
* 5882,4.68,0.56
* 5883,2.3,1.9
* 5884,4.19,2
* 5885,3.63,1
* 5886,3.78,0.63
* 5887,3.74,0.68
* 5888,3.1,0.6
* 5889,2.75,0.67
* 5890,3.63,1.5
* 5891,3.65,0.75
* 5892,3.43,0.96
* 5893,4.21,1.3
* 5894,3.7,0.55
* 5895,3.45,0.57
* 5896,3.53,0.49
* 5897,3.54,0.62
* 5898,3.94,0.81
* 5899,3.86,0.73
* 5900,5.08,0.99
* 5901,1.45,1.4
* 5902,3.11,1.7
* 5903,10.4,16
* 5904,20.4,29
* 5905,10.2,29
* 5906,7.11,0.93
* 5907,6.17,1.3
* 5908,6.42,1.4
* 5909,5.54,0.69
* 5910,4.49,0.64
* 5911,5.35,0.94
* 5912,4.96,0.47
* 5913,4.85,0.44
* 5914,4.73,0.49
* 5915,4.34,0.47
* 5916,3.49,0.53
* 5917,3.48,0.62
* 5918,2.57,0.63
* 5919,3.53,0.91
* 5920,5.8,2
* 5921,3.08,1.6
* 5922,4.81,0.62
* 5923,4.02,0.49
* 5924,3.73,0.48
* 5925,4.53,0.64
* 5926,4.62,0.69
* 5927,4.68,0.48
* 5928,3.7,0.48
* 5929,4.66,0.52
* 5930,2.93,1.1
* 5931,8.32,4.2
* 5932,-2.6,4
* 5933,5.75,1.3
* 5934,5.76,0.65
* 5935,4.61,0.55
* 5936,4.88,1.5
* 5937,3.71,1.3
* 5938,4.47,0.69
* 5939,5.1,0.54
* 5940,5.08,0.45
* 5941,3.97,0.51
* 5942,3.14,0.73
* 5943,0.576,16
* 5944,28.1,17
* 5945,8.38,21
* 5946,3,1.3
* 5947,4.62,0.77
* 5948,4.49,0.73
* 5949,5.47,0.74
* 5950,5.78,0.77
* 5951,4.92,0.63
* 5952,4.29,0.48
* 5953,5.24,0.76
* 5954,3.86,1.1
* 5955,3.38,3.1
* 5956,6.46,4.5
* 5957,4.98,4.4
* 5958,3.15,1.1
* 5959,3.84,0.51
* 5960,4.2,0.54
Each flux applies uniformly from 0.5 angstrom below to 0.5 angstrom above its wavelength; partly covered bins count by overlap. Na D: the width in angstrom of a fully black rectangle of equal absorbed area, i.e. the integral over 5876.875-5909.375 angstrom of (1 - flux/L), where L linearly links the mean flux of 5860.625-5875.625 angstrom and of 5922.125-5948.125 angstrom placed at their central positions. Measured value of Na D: 5.9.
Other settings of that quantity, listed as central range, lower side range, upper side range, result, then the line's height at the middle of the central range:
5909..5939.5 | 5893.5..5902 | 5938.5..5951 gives 4.8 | 5.16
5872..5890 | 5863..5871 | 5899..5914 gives 3.5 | 6.25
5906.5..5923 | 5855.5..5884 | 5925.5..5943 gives 0.6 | 4.73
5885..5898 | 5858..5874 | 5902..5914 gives 6.6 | 7.26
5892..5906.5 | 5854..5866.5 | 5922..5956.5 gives -1.8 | 5.26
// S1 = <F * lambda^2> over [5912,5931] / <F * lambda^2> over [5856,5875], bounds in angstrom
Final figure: 0.66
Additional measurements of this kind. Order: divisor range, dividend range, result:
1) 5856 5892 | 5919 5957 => 0.94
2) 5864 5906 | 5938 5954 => 1.10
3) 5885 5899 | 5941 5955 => 1.74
